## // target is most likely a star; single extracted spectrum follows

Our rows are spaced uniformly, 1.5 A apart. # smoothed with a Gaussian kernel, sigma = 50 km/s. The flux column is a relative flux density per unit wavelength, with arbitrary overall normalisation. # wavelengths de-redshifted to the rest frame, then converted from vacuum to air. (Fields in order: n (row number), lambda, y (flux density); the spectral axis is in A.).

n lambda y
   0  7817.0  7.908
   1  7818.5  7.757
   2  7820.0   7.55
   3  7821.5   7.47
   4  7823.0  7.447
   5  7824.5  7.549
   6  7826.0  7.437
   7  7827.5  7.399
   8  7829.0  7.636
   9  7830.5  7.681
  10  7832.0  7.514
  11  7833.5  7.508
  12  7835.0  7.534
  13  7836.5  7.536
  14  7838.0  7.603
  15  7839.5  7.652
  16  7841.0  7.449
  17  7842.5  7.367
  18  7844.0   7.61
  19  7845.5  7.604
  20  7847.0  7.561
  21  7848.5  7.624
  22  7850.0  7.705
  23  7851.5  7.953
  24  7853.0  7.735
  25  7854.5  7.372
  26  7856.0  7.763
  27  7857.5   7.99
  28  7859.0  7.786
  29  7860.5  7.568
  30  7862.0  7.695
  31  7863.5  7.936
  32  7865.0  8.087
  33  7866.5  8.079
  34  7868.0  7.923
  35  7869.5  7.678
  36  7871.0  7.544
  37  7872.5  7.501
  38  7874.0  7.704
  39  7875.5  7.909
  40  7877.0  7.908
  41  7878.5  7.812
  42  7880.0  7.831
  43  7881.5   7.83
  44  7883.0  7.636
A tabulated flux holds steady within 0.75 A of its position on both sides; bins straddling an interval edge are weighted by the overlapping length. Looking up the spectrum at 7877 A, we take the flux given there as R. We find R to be 7.908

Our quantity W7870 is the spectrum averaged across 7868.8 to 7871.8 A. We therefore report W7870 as 7.61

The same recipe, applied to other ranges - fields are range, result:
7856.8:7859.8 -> 7.88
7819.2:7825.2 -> 7.51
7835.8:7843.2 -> 7.52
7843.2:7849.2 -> 7.6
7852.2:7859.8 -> 7.73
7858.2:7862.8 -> 7.69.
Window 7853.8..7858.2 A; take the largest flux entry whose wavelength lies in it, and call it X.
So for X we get 7.99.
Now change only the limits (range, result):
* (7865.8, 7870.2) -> 8.079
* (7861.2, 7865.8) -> 8.087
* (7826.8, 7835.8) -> 7.681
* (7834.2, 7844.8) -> 7.652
